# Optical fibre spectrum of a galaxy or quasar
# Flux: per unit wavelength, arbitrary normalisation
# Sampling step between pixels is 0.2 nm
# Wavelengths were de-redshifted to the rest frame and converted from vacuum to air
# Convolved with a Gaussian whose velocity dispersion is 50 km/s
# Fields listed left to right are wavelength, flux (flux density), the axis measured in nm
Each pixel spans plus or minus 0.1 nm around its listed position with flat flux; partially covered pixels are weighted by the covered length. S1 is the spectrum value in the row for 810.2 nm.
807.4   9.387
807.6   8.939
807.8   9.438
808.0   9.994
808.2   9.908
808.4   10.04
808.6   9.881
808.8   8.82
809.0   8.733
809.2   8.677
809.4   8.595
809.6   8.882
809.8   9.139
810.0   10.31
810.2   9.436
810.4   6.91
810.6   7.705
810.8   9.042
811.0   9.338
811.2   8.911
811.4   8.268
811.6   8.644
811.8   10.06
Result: 9.436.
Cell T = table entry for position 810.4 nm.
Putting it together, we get 6.91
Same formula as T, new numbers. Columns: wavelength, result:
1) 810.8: 9.042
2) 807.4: 9.387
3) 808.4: 10.04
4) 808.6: 9.881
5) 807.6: 8.939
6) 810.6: 7.705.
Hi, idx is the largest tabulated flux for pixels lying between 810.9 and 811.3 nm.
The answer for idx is 9.338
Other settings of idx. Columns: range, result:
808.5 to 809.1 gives 9.881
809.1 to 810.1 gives 10.31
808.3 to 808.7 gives 10.04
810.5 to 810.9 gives 9.042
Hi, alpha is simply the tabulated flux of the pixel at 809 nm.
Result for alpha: 8.733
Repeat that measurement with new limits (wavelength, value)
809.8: 9.139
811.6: 8.644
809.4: 8.595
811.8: 10.06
